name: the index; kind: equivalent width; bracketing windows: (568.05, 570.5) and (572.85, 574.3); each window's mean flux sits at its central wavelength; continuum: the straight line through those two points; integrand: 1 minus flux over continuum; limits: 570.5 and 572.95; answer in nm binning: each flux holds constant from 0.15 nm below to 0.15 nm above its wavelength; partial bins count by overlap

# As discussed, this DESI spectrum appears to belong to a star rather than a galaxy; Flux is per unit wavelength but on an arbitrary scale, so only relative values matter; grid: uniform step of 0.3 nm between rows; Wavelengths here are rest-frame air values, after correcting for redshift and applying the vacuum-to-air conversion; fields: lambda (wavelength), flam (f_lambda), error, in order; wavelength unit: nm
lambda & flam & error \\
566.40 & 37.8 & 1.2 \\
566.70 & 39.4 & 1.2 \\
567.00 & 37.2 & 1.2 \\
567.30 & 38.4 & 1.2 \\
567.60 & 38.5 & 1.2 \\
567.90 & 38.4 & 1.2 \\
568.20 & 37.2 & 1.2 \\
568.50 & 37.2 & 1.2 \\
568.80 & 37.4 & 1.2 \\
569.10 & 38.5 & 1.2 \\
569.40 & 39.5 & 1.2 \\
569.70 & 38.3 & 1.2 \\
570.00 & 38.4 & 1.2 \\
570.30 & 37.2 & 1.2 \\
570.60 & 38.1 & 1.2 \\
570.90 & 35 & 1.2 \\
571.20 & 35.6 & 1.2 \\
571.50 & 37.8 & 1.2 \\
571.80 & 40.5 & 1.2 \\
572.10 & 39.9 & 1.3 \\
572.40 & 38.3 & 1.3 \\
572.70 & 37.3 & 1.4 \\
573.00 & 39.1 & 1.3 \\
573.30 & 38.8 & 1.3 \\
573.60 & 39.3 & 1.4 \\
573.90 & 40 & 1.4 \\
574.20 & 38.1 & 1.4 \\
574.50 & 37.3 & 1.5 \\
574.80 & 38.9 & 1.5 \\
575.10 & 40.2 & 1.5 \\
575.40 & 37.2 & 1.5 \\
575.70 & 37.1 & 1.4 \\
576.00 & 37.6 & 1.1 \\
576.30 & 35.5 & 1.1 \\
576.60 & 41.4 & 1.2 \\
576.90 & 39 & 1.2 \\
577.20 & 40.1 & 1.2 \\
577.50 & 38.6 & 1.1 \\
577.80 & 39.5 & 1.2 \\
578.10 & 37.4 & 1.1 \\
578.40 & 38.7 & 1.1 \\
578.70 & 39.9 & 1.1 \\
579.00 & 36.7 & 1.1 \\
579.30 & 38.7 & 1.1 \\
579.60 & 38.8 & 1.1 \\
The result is 0.05 nm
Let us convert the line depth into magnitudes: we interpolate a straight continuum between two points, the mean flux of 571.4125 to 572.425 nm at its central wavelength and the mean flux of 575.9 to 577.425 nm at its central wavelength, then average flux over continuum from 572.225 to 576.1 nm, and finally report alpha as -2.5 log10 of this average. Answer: 0.02 mag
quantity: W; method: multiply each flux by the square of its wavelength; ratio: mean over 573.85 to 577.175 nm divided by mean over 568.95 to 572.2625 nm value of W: 1.03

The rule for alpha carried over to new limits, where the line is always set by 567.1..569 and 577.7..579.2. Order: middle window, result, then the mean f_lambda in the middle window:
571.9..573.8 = -0.02 mag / 38.9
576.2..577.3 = -0.02 mag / 39.1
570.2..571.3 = 0.04 mag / 36.5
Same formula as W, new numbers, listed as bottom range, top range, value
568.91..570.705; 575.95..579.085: 1.04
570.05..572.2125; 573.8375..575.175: 1.04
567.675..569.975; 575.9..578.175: 1.05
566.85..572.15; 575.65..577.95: 1.05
